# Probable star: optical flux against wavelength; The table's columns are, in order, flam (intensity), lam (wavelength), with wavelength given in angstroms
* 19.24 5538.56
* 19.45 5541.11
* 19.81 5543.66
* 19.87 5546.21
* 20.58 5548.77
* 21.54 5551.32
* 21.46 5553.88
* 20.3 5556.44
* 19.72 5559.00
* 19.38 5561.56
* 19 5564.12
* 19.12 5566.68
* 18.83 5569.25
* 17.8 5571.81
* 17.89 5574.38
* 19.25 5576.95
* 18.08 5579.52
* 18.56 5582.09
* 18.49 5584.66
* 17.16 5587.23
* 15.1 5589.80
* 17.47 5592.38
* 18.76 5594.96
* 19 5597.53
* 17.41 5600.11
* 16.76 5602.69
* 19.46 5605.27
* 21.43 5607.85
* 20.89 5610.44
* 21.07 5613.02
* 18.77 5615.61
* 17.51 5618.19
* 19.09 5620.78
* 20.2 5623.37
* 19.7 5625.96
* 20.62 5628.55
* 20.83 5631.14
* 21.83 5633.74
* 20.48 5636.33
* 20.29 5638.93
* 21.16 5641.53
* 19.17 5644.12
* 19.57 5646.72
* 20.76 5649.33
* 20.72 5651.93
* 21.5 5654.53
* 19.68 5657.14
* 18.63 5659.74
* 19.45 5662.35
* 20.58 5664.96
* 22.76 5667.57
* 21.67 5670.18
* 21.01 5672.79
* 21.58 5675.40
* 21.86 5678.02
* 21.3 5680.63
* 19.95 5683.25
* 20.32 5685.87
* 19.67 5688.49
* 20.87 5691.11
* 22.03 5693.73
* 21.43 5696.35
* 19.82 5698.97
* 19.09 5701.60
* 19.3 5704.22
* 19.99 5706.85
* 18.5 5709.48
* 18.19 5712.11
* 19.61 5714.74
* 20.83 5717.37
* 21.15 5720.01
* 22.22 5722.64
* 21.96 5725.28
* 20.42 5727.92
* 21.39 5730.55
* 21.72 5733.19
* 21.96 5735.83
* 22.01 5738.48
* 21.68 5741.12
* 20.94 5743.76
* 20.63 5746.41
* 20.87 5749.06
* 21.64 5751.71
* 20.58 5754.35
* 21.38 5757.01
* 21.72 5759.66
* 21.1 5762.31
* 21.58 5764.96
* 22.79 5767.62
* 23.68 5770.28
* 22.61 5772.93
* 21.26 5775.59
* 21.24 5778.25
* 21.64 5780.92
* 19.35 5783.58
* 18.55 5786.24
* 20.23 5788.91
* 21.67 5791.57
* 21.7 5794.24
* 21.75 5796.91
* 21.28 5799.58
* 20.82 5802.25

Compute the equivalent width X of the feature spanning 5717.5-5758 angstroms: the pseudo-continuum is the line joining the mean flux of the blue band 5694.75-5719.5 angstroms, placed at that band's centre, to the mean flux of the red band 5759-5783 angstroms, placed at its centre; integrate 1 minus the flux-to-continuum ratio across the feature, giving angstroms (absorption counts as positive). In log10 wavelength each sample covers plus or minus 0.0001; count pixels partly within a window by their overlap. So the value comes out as -1.19 angstroms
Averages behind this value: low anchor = 19.7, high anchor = 21.9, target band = 21.3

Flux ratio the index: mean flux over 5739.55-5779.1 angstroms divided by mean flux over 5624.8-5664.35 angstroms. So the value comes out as 1.1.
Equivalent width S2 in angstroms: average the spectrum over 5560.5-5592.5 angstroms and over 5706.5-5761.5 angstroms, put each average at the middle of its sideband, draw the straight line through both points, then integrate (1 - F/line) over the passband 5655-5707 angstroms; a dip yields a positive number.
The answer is -1.48 angstroms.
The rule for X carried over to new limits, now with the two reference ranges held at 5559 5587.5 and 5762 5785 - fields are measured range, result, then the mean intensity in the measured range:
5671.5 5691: -0.5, 20.8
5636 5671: -1.0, 20.4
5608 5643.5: -1.4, 20.2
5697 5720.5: 1.2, 19.6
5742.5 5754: 0.2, 21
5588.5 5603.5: 1.2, 17.4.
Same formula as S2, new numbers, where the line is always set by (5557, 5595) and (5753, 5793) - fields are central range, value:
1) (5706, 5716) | 0.7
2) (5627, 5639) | -1.0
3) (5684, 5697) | -0.5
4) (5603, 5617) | -0.9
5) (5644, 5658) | -0.6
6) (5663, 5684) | -1.6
